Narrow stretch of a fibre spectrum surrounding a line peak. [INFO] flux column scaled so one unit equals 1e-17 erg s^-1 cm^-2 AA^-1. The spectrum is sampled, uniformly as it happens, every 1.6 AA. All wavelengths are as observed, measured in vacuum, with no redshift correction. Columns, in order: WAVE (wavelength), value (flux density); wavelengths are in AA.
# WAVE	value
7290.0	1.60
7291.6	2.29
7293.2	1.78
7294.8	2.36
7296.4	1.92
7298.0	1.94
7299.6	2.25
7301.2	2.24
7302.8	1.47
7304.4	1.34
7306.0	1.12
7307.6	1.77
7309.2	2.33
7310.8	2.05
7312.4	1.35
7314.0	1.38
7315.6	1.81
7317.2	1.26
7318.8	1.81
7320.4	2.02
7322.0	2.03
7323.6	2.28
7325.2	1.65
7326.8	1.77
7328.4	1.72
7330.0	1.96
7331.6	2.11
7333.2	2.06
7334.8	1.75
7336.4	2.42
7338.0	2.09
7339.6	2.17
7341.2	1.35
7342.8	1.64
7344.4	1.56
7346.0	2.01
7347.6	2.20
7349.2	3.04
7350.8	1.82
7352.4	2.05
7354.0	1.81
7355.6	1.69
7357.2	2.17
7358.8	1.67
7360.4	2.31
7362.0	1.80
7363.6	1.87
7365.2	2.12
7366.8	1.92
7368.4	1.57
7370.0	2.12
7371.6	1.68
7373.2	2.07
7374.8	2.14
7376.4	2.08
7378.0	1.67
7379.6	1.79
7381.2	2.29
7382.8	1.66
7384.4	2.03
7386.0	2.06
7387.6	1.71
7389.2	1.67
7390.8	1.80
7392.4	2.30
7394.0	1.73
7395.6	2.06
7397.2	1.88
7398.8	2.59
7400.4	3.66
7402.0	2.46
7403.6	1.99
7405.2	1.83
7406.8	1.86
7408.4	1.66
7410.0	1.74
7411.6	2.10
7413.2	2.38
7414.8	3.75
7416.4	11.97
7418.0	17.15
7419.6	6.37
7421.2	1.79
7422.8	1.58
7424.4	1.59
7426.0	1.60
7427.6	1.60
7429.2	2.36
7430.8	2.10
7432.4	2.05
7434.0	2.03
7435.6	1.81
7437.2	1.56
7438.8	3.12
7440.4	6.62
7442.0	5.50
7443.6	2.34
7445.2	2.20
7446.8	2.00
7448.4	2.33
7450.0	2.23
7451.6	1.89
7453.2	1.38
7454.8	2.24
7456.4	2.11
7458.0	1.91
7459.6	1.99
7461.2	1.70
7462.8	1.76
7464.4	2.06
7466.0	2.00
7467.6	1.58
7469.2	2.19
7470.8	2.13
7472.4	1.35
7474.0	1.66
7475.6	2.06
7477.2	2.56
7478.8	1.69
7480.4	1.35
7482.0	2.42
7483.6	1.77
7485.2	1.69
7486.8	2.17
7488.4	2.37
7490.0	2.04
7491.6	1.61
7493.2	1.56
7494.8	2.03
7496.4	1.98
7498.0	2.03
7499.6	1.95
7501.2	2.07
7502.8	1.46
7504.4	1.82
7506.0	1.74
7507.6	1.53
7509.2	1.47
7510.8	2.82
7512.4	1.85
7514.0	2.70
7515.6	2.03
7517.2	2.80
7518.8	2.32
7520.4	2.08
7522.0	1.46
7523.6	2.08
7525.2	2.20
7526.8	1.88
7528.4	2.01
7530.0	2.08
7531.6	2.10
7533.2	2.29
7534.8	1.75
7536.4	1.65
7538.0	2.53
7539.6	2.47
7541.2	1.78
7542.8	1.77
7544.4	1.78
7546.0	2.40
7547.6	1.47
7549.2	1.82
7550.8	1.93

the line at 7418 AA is H-alpha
